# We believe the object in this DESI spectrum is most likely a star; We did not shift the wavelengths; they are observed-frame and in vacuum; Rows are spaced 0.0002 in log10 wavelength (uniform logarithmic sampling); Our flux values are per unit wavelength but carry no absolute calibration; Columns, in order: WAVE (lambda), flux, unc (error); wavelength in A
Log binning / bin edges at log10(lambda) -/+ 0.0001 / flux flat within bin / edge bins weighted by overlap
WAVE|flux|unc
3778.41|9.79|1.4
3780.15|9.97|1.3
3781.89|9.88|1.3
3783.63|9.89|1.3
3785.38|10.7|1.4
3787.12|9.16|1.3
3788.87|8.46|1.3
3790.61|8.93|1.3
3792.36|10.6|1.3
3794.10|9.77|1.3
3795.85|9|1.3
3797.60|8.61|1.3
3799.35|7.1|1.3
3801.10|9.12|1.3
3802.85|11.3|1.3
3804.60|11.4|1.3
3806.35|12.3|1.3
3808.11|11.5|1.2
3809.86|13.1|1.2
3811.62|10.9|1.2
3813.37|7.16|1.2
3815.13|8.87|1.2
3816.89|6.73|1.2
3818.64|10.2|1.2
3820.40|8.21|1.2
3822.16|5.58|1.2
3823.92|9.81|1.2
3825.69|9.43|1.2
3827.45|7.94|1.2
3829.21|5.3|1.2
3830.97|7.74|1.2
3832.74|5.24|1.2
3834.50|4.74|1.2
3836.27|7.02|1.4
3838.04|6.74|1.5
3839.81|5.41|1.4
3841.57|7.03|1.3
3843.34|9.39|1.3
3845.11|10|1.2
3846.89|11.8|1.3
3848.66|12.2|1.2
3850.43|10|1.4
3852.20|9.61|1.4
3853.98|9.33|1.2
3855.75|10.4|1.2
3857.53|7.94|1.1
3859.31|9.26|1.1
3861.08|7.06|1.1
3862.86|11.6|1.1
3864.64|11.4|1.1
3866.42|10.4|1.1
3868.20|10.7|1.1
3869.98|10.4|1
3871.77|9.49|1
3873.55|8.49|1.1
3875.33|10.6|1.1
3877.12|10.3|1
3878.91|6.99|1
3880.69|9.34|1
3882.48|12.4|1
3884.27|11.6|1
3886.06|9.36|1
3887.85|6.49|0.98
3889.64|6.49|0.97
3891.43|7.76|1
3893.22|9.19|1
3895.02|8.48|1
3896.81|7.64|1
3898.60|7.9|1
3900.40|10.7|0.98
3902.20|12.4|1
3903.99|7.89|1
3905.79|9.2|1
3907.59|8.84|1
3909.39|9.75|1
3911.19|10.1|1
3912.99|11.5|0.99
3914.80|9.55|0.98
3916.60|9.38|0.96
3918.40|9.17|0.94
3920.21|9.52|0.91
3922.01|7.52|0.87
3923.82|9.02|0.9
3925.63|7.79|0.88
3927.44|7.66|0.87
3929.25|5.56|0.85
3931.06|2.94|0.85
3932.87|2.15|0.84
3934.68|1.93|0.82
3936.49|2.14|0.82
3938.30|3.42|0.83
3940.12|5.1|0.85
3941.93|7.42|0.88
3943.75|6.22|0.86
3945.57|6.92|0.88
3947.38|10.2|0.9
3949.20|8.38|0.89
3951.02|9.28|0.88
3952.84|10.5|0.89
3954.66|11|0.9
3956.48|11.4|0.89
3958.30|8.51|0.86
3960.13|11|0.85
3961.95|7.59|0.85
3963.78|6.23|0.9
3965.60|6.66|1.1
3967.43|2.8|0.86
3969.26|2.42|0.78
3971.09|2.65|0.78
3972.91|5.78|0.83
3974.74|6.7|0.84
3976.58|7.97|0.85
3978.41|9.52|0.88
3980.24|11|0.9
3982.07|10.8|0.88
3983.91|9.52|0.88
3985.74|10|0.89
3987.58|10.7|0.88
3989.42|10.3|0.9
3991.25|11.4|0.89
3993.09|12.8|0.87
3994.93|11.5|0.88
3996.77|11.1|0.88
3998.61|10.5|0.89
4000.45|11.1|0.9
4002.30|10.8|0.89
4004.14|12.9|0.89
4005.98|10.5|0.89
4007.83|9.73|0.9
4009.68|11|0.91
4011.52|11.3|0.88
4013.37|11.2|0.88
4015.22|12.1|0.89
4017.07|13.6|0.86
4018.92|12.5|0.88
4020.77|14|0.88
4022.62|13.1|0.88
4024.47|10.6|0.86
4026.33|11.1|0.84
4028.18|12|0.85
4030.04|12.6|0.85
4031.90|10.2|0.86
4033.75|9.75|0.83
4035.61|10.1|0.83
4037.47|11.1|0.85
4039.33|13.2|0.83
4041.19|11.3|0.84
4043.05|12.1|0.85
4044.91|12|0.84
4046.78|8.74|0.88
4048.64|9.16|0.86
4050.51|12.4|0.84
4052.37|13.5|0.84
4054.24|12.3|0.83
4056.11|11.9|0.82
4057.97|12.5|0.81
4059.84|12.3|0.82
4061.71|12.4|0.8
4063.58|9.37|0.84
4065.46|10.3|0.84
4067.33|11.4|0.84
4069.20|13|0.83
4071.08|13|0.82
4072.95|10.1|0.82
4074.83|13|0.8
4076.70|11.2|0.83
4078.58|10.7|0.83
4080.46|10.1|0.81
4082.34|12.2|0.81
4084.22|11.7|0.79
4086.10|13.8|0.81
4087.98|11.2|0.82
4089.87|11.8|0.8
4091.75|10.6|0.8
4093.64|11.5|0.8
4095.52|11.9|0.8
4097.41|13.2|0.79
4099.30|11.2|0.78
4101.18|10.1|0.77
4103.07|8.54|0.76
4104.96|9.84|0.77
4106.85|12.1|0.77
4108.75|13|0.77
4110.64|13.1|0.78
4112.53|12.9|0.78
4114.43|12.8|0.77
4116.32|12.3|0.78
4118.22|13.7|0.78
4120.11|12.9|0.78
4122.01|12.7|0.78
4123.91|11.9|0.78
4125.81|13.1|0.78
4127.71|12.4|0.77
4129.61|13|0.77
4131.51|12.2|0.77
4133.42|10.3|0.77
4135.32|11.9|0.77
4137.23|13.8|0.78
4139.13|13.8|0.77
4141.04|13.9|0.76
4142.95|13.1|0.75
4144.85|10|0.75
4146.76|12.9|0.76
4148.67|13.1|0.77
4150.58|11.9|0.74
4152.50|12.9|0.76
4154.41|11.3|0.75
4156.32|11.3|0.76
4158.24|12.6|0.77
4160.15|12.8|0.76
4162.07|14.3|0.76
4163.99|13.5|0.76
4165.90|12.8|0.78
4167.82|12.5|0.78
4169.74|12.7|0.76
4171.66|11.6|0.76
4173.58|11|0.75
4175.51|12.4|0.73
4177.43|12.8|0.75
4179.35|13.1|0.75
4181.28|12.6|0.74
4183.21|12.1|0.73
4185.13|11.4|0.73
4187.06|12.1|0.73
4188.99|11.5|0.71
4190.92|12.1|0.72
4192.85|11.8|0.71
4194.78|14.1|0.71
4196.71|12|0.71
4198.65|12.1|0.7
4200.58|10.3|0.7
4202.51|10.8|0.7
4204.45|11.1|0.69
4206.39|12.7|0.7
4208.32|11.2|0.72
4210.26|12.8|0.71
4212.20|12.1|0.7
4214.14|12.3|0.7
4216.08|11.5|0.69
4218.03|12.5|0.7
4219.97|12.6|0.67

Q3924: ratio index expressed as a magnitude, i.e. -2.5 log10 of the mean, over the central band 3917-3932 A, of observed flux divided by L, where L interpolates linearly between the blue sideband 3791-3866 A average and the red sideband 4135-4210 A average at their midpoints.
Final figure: 0.31 mag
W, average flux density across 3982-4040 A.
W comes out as 11.3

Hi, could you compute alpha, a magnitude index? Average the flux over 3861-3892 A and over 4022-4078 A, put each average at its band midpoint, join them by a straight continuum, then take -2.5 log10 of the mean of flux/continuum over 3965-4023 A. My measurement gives 0.10 mag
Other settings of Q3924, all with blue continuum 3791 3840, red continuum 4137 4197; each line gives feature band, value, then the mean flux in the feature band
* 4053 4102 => -0.01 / 11.7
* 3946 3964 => 0.08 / 9.47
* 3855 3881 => -0.05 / 9.63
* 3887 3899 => 0.23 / 7.71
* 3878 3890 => 0.04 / 9.06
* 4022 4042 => -0.03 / 11.3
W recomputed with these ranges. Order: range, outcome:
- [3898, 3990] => 7.88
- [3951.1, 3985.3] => 7.95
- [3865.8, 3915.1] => 9.42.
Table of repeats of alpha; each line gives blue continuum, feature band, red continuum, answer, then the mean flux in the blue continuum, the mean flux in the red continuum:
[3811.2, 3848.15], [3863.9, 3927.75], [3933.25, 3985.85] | -0.23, 7.87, 7.26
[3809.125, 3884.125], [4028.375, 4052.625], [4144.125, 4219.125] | -0.04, 8.98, 12.2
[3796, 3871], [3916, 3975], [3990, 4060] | 0.47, 9.05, 11.6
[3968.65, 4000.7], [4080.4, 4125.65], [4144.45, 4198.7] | -0.07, 9.24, 12.3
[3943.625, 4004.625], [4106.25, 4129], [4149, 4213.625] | -0.14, 9.02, 12.2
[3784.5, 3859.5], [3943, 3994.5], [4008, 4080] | 0.25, 8.95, 11.6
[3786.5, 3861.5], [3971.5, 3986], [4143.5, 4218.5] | 0.19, 8.88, 12.2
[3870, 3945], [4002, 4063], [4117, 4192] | -0.14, 8.05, 12.5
